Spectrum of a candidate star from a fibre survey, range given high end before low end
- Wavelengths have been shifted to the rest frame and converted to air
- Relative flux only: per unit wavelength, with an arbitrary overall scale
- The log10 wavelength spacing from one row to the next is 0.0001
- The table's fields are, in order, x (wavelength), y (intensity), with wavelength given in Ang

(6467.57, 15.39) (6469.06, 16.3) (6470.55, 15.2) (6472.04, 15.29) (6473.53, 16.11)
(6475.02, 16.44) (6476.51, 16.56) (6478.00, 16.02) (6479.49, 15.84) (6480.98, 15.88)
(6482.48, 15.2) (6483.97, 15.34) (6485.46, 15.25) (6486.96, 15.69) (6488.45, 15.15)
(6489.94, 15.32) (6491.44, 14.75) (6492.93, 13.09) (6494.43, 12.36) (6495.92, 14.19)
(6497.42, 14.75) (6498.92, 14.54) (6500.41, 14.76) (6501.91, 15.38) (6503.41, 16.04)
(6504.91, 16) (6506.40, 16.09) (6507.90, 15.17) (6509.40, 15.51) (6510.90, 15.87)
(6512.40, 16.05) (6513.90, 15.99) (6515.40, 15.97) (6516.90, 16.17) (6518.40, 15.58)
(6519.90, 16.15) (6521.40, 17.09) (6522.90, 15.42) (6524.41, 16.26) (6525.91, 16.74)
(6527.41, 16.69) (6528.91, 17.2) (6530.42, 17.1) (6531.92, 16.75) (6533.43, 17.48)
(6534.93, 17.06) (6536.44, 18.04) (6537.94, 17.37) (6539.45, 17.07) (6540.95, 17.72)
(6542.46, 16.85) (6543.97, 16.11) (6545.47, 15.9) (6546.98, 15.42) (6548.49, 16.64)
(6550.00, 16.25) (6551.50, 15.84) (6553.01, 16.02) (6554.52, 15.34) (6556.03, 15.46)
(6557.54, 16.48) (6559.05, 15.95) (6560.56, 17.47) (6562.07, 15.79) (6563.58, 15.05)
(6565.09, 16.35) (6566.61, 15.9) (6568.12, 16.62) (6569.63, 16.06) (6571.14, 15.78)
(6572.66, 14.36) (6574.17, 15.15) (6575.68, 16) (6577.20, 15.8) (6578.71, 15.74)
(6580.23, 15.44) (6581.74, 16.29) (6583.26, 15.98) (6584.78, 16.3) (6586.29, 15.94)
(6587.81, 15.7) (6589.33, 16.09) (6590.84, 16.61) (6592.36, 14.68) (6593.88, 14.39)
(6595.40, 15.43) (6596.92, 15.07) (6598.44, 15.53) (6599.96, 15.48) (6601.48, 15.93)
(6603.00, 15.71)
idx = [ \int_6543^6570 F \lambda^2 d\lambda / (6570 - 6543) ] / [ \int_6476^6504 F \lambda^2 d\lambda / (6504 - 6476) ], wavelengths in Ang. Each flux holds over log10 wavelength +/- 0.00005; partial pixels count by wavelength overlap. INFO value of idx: 1.09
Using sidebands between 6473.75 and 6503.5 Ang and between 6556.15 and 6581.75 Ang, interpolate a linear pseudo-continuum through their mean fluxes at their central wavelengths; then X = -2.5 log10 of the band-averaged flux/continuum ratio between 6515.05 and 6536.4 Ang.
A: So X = -0.08 mag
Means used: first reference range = 15.1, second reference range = 15.9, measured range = 16.6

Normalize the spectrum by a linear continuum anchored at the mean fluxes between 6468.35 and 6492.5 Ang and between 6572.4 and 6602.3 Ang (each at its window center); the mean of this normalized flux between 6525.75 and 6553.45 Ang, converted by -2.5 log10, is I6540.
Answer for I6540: -0.08 mag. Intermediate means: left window 15.6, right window 15.6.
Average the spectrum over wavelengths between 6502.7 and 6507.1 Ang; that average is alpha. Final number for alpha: 16.1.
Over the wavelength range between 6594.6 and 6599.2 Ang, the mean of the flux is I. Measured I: 15.3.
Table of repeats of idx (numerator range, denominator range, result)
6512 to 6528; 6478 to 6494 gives 1.08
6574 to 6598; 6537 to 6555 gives 0.97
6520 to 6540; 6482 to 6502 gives 1.17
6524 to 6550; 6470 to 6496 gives 1.12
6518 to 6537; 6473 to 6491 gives 1.08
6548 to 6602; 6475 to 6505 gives 1.07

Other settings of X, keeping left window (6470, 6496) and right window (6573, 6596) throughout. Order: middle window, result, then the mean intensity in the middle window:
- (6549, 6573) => -0.03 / 16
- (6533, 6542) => -0.13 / 17.4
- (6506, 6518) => -0.03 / 15.8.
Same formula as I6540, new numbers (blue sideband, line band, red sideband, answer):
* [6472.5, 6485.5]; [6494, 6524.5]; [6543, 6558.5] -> 0.03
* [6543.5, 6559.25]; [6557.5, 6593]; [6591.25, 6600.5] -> -0.03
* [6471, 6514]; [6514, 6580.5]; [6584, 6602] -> -0.05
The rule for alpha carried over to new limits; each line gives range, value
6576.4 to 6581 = 15.7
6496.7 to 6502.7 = 14.9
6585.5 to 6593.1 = 15.8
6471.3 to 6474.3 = 15.7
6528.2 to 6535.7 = 17.1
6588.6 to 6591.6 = 16.4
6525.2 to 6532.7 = 16.9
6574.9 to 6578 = 15.9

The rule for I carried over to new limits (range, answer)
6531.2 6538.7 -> 17.3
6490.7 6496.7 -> 13.6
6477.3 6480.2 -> 15.9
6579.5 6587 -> 16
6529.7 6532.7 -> 16.9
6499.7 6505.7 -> 15.6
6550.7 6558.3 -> 15.8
